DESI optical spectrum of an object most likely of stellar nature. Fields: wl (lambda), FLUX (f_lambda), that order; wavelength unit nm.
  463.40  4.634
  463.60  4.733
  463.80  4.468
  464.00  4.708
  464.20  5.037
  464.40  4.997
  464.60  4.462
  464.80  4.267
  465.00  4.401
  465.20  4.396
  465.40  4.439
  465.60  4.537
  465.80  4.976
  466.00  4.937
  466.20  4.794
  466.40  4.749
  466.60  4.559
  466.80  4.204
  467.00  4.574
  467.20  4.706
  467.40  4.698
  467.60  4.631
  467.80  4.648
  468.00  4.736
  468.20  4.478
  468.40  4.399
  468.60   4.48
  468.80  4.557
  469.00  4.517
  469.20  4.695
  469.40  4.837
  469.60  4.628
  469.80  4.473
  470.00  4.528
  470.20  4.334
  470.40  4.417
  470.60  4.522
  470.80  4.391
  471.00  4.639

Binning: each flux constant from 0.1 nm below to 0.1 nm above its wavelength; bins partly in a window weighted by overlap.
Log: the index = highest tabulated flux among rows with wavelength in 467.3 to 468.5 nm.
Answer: 4.736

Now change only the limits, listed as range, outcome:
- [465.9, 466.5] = 4.937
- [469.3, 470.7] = 4.837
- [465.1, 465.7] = 4.537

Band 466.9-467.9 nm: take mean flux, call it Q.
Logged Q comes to 4.65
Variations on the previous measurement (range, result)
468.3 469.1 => 4.49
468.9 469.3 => 4.61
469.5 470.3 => 4.49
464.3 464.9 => 4.58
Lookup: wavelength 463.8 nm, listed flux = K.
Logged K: 4.468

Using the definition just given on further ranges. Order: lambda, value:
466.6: 4.559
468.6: 4.48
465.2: 4.396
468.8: 4.557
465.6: 4.537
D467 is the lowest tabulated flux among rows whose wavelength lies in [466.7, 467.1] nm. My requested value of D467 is 4.204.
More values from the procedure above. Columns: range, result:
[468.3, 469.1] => 4.399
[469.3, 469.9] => 4.473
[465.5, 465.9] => 4.537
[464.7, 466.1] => 4.267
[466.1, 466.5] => 4.749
